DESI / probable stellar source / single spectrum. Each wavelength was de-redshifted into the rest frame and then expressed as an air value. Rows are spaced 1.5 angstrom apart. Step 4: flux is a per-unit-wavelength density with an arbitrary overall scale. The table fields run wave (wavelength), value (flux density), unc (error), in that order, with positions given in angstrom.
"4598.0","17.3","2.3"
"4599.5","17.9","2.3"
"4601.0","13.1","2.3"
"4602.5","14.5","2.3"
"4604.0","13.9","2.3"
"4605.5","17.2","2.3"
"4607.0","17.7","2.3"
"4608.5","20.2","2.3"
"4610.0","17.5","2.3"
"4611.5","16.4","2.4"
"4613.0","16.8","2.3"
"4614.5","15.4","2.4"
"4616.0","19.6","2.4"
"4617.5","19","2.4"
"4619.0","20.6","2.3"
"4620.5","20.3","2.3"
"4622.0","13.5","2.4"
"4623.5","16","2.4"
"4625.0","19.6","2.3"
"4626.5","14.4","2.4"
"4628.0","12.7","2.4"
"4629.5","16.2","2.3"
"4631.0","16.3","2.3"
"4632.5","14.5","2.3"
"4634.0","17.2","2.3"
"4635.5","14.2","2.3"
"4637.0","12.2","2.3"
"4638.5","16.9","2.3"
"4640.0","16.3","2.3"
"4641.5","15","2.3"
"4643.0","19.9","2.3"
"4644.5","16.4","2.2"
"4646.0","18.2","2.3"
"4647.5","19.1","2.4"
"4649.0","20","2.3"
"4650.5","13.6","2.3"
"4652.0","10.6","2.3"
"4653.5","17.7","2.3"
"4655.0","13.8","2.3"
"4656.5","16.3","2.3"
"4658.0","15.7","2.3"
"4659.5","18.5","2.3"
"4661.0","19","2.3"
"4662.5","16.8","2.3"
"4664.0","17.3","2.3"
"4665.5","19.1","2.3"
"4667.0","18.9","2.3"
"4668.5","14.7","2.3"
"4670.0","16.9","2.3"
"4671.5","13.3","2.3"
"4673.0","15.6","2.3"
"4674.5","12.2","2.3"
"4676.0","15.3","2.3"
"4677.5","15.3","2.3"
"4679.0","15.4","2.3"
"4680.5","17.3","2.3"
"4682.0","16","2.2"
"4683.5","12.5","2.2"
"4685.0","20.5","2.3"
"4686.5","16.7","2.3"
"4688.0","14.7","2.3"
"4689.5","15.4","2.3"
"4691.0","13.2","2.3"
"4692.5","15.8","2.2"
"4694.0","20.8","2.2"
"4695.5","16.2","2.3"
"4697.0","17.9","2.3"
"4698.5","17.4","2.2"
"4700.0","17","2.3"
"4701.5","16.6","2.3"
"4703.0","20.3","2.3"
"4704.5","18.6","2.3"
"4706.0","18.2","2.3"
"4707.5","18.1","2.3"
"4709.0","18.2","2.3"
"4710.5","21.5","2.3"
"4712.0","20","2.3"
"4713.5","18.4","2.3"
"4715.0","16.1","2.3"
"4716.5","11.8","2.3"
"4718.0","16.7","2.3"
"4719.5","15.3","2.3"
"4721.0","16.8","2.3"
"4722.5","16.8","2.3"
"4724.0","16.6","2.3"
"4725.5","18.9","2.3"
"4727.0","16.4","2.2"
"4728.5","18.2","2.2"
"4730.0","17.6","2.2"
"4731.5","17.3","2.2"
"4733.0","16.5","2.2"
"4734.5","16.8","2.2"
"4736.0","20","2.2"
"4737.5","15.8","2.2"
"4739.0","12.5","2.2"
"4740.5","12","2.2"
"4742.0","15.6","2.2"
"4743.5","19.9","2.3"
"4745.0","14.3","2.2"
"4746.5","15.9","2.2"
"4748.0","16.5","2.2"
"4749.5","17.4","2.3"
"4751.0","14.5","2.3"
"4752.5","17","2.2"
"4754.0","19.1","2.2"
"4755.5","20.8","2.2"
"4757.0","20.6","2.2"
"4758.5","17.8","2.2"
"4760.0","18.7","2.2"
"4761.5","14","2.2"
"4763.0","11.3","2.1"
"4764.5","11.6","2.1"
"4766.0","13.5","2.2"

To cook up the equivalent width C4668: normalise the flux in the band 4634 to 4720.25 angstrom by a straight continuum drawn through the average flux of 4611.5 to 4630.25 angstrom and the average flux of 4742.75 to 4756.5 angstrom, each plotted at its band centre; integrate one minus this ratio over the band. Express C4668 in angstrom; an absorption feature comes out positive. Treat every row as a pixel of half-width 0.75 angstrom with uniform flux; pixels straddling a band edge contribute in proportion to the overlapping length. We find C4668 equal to 2.7 angstrom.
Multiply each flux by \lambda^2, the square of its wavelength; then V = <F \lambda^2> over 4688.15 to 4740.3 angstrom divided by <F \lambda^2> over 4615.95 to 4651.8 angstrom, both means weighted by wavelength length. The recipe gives 1.07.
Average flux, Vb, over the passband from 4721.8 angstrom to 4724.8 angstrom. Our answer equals 16.7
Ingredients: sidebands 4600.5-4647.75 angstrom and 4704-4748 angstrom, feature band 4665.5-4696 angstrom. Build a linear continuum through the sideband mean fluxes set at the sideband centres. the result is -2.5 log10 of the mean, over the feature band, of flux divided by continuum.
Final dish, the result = 0.06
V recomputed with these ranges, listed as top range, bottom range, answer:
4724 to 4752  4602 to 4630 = 1.02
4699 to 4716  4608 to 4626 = 1.07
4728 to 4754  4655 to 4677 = 1.04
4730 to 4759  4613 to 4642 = 1.09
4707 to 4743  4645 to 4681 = 1.06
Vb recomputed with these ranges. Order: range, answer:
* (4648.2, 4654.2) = 15.5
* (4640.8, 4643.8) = 17.5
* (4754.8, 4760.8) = 19.4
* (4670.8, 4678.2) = 14.3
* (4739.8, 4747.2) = 15.6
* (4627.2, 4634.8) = 15.4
